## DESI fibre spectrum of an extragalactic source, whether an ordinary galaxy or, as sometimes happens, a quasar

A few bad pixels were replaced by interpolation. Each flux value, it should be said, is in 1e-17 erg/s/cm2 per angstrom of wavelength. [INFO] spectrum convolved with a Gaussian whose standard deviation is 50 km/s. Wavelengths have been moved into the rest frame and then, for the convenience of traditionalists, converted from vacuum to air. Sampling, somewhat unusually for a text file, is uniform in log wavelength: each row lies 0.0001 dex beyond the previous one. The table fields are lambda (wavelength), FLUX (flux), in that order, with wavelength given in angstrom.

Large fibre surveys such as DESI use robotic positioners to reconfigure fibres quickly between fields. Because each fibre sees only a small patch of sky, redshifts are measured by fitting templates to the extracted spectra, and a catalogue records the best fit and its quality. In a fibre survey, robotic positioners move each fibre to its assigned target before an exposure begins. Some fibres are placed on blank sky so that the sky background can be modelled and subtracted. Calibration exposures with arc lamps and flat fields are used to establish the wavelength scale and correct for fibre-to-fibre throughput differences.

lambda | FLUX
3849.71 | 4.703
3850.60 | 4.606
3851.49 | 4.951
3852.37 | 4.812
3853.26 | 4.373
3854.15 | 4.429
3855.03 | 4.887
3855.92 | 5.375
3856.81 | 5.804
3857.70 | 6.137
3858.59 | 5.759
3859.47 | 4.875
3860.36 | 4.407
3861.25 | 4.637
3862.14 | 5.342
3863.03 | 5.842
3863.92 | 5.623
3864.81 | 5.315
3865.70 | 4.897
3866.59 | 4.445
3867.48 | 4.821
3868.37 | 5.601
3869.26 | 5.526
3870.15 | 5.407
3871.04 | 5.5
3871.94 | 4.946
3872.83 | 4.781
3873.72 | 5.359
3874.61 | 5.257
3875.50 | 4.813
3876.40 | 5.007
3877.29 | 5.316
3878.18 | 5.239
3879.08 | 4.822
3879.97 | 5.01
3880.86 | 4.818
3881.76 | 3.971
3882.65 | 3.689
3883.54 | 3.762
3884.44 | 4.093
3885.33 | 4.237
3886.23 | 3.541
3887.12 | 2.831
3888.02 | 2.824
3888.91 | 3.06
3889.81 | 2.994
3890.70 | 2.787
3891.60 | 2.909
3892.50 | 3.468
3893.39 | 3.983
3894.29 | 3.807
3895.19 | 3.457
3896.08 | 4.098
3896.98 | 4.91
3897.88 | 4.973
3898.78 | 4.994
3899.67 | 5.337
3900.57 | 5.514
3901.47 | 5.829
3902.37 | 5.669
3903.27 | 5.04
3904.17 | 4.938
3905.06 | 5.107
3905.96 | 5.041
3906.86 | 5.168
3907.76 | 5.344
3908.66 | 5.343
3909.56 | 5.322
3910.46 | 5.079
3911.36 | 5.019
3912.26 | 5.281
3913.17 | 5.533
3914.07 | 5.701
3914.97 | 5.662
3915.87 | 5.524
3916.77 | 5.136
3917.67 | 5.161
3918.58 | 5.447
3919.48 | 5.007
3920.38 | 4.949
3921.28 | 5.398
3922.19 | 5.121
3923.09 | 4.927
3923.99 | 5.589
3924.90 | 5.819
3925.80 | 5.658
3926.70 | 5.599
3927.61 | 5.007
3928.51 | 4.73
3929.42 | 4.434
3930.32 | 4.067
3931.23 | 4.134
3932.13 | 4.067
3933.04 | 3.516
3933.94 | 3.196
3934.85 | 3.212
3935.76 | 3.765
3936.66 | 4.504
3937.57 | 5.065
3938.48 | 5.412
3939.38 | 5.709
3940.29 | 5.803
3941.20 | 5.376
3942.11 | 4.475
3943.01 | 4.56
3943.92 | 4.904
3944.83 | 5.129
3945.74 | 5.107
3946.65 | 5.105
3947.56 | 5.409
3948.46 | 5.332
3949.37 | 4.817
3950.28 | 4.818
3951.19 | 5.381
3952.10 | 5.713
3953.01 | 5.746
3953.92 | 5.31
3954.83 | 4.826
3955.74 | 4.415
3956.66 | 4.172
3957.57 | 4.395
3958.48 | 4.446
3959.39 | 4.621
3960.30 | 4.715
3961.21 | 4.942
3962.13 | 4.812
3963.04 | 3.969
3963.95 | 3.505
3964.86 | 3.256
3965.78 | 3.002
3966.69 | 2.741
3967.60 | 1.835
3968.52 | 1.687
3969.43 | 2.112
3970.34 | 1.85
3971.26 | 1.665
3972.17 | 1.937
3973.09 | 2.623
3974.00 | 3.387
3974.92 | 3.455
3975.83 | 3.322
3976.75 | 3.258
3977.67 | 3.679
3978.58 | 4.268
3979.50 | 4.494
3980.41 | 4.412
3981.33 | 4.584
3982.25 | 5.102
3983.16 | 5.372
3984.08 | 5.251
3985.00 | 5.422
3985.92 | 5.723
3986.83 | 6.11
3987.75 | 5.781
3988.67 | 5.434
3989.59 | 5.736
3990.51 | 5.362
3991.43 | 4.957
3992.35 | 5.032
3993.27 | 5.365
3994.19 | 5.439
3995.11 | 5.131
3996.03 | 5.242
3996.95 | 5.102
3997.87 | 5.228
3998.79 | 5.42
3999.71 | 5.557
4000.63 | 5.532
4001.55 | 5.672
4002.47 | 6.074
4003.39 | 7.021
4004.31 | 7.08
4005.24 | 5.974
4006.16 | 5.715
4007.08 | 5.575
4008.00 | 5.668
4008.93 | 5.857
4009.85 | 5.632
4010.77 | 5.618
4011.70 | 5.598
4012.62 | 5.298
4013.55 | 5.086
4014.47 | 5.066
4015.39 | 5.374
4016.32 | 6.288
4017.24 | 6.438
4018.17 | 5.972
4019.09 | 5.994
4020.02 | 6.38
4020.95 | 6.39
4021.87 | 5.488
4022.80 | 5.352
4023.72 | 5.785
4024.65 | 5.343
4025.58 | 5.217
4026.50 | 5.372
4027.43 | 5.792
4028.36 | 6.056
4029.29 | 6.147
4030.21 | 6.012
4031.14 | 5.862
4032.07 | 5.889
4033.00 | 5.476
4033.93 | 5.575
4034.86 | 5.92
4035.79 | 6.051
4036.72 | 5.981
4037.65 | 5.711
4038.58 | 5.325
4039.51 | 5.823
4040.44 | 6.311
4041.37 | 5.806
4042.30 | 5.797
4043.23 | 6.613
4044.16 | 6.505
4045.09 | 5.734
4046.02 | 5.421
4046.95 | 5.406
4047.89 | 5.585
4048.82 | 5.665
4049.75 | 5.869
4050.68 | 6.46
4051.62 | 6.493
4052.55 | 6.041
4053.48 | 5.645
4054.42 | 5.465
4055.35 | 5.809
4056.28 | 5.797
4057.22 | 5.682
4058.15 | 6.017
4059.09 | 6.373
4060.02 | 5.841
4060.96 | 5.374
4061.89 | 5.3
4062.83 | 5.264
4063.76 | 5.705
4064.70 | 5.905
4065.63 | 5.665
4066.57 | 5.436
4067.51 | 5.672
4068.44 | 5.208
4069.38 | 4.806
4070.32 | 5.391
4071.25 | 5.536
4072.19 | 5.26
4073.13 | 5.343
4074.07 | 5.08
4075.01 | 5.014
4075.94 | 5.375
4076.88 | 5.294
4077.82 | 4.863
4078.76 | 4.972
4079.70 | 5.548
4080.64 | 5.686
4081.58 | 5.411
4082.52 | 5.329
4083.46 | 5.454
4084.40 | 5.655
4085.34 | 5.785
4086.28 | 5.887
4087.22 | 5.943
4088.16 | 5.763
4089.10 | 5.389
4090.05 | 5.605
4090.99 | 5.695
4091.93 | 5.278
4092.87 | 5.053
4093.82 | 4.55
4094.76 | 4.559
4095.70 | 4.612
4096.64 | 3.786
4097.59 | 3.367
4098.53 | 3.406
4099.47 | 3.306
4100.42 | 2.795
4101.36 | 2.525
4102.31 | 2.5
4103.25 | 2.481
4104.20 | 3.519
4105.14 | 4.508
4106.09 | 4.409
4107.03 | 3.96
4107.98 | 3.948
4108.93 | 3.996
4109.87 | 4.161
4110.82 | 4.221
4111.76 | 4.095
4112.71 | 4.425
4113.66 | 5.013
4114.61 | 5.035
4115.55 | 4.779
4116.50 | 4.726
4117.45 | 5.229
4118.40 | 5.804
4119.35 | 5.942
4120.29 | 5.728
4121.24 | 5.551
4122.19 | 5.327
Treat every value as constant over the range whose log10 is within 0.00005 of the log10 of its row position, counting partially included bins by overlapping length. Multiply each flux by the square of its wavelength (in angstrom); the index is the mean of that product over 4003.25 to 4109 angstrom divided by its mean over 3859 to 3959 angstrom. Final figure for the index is 1.21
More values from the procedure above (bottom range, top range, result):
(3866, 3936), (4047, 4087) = 1.29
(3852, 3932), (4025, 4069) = 1.29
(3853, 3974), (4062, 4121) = 1.15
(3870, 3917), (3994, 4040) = 1.31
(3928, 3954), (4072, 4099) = 1.15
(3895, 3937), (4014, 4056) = 1.25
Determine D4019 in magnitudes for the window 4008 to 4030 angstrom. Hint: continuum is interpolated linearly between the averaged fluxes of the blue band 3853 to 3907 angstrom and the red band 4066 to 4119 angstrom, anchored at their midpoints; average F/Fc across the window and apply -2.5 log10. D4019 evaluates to -0.21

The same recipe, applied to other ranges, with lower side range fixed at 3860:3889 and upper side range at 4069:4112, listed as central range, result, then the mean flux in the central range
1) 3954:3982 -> 0.29 mag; 3.58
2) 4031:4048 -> -0.24 mag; 5.83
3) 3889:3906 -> 0.07 mag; 4.42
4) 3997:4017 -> -0.22 mag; 5.73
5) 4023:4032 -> -0.22 mag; 5.73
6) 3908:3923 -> -0.13 mag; 5.28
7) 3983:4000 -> -0.15 mag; 5.4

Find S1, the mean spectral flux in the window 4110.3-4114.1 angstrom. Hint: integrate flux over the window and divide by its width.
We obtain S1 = 4.43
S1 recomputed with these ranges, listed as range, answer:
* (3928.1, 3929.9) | 4.57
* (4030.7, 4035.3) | 5.74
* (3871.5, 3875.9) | 5.04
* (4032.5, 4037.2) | 5.79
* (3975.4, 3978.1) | 3.41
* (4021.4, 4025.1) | 5.5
